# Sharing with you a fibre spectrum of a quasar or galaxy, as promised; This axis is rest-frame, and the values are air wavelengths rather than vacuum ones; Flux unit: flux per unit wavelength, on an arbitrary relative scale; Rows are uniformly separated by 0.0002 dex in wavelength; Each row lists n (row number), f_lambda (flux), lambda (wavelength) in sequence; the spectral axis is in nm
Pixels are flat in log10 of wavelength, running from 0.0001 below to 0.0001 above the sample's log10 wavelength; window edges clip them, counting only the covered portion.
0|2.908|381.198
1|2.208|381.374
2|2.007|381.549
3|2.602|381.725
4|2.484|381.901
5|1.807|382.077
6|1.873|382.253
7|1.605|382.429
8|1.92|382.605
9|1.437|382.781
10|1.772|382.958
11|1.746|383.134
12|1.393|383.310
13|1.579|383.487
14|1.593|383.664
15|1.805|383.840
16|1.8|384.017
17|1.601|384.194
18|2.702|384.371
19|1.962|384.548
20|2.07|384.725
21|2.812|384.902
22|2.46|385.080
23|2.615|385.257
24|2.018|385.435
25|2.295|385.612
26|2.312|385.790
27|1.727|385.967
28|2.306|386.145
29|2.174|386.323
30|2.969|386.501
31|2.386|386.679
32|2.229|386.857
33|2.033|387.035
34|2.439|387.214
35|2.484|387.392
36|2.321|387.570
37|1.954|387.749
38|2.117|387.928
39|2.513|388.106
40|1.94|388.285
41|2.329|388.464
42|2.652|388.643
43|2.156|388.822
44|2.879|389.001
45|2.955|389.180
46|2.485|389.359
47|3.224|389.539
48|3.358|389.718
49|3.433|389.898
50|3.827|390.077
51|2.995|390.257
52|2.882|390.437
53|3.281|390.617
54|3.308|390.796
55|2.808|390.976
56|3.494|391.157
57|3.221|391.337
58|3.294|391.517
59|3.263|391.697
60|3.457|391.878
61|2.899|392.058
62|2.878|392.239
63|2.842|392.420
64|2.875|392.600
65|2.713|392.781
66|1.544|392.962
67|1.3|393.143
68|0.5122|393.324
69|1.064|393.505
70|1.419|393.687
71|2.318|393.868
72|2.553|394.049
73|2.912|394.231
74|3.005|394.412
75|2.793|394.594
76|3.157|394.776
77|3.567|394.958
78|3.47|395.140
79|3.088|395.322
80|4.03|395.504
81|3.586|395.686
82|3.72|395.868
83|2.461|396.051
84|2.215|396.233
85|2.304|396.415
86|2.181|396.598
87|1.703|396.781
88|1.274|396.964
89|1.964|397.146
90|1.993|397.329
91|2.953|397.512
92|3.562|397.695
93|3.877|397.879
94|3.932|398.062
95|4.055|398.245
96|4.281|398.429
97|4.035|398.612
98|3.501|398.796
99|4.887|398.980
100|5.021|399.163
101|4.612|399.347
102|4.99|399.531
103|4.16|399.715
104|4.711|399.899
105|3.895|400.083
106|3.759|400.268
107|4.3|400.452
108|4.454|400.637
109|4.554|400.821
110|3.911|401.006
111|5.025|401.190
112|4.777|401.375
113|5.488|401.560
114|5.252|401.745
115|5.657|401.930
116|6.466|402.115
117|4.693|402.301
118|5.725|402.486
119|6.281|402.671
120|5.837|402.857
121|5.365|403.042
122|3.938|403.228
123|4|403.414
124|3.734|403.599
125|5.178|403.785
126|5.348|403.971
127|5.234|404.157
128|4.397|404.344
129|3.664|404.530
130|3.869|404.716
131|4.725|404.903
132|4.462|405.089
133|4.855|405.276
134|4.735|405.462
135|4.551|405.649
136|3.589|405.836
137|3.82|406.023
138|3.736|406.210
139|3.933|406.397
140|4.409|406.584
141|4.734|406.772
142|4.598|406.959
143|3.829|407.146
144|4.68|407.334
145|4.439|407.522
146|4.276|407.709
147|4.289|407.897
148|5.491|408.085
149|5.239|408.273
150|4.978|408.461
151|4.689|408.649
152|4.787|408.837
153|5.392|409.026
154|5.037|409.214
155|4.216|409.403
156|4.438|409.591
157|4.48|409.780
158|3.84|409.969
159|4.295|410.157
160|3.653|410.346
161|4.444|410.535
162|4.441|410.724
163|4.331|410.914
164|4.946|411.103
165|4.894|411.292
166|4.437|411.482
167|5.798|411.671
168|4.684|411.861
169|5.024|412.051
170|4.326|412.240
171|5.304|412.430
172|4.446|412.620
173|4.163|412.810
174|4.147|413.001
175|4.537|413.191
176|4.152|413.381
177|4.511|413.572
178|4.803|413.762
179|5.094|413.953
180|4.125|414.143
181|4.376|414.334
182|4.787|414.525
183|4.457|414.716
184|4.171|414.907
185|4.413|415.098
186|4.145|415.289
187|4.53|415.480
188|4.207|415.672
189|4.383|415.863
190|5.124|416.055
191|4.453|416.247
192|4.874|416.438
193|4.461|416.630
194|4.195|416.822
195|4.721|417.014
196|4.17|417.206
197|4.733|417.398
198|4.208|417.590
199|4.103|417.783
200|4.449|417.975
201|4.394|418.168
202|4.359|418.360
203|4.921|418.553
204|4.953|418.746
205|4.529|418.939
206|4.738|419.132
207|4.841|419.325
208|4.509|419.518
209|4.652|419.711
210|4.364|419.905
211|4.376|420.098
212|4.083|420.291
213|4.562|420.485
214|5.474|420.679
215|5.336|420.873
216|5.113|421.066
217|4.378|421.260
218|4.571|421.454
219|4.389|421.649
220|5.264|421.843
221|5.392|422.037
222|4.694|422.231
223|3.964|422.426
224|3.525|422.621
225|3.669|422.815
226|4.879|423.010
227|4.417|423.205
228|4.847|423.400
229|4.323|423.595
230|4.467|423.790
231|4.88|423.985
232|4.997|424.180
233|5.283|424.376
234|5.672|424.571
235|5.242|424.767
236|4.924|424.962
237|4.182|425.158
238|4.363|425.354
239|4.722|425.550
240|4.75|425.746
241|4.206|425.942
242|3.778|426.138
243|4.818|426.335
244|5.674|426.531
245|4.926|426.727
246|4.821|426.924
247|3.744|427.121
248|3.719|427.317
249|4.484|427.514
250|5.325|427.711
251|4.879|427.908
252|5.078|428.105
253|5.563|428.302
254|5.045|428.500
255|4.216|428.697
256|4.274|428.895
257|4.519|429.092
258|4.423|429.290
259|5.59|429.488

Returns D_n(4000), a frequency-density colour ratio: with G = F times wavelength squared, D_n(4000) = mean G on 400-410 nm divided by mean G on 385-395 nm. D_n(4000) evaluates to 1.9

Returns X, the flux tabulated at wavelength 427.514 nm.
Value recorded 4.484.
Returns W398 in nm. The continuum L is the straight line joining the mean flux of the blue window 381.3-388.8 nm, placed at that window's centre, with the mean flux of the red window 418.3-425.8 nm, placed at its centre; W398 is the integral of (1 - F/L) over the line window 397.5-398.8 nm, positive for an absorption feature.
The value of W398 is -0.35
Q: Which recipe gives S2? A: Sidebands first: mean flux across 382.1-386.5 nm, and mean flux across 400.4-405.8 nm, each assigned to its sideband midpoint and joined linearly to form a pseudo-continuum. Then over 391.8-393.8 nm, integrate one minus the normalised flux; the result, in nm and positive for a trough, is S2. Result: 0.69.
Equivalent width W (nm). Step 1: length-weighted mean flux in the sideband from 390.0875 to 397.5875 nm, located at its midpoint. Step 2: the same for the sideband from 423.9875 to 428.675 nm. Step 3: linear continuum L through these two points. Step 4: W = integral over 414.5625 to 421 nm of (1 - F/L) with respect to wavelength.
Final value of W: -0.49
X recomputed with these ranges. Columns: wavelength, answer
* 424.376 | 5.283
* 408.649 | 4.689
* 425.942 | 4.206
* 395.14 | 3.47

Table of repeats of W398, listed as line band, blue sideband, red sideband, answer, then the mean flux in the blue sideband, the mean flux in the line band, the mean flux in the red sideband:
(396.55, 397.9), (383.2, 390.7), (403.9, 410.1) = 0.43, 2.41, 2.37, 4.5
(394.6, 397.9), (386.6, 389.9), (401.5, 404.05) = 0.95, 2.5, 2.81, 5.21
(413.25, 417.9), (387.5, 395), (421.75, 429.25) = -0.43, 2.67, 4.47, 4.67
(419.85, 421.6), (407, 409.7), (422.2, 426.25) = -0.04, 4.7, 4.69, 4.56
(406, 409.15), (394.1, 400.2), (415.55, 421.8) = -0.47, 3.39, 4.57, 4.59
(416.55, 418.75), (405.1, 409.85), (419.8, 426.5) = 0.08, 4.53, 4.45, 4.65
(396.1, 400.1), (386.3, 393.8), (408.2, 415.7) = -0.11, 2.6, 3.44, 4.57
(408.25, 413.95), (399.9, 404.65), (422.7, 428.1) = 0.18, 4.83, 4.61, 4.67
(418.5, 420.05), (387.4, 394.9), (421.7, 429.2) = -0.13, 2.66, 4.67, 4.67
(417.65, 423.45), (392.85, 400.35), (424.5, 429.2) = -0.30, 3.08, 4.59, 4.7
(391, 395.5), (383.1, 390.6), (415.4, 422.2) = 0.24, 2.39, 2.68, 4.62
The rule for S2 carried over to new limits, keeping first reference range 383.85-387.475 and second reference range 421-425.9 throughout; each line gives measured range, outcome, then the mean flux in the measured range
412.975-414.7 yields -0.20 nm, 4.52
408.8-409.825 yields -0.26 nm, 4.73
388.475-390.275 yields -0.34 nm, 2.97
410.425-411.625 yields -0.23 nm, 4.62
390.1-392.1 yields -0.46 nm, 3.2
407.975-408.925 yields -0.34 nm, 5.03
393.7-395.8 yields -0.17 nm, 3.08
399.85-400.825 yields -0.32 nm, 4.23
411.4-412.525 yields -0.29 nm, 4.94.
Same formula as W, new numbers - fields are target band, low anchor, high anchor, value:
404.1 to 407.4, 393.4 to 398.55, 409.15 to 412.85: -0.30 nm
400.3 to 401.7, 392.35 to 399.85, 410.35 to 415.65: -0.48 nm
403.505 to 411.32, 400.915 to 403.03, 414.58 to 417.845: 0.82 nm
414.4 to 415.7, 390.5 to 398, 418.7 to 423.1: -0.06 nm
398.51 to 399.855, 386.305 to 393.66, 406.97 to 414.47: -0.37 nm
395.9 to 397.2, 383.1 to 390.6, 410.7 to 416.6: 0.44 nm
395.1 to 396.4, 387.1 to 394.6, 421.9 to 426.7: -0.10 nm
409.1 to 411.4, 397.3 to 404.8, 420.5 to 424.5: 0.09 nm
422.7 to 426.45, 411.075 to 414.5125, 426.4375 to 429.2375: 0.05 nm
